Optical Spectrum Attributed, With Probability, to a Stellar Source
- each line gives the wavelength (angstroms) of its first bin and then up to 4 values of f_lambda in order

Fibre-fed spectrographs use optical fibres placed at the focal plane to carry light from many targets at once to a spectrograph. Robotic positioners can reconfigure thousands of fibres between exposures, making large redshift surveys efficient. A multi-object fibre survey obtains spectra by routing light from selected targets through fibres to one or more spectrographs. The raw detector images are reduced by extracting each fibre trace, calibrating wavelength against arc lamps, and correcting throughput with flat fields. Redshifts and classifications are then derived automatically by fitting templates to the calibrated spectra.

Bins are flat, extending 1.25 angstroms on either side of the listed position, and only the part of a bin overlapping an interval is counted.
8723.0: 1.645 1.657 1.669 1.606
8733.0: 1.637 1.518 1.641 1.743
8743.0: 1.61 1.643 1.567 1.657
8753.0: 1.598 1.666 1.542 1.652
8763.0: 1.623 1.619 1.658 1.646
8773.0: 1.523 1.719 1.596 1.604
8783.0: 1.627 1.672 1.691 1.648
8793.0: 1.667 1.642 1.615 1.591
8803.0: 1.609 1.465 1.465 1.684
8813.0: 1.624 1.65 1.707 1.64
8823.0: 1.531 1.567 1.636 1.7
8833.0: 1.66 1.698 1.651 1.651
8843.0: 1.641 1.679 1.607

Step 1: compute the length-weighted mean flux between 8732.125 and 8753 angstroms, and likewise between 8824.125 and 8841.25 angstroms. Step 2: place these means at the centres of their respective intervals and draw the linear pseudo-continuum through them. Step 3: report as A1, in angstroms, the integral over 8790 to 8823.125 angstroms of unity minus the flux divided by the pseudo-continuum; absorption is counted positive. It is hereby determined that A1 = 0.6 angstroms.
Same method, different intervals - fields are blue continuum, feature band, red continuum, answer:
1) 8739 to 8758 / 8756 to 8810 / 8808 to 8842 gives 0.7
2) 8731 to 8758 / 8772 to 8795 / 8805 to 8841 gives -0.2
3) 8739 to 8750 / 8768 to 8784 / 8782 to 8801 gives 0.2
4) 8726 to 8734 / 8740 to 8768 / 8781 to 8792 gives 0.3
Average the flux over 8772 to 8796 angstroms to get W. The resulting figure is 1.64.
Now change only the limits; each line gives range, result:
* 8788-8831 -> 1.61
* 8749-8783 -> 1.62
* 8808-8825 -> 1.62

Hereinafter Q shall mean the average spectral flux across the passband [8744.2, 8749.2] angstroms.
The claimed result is 1.61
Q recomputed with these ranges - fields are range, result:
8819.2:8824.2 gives 1.59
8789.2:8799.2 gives 1.64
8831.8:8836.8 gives 1.68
